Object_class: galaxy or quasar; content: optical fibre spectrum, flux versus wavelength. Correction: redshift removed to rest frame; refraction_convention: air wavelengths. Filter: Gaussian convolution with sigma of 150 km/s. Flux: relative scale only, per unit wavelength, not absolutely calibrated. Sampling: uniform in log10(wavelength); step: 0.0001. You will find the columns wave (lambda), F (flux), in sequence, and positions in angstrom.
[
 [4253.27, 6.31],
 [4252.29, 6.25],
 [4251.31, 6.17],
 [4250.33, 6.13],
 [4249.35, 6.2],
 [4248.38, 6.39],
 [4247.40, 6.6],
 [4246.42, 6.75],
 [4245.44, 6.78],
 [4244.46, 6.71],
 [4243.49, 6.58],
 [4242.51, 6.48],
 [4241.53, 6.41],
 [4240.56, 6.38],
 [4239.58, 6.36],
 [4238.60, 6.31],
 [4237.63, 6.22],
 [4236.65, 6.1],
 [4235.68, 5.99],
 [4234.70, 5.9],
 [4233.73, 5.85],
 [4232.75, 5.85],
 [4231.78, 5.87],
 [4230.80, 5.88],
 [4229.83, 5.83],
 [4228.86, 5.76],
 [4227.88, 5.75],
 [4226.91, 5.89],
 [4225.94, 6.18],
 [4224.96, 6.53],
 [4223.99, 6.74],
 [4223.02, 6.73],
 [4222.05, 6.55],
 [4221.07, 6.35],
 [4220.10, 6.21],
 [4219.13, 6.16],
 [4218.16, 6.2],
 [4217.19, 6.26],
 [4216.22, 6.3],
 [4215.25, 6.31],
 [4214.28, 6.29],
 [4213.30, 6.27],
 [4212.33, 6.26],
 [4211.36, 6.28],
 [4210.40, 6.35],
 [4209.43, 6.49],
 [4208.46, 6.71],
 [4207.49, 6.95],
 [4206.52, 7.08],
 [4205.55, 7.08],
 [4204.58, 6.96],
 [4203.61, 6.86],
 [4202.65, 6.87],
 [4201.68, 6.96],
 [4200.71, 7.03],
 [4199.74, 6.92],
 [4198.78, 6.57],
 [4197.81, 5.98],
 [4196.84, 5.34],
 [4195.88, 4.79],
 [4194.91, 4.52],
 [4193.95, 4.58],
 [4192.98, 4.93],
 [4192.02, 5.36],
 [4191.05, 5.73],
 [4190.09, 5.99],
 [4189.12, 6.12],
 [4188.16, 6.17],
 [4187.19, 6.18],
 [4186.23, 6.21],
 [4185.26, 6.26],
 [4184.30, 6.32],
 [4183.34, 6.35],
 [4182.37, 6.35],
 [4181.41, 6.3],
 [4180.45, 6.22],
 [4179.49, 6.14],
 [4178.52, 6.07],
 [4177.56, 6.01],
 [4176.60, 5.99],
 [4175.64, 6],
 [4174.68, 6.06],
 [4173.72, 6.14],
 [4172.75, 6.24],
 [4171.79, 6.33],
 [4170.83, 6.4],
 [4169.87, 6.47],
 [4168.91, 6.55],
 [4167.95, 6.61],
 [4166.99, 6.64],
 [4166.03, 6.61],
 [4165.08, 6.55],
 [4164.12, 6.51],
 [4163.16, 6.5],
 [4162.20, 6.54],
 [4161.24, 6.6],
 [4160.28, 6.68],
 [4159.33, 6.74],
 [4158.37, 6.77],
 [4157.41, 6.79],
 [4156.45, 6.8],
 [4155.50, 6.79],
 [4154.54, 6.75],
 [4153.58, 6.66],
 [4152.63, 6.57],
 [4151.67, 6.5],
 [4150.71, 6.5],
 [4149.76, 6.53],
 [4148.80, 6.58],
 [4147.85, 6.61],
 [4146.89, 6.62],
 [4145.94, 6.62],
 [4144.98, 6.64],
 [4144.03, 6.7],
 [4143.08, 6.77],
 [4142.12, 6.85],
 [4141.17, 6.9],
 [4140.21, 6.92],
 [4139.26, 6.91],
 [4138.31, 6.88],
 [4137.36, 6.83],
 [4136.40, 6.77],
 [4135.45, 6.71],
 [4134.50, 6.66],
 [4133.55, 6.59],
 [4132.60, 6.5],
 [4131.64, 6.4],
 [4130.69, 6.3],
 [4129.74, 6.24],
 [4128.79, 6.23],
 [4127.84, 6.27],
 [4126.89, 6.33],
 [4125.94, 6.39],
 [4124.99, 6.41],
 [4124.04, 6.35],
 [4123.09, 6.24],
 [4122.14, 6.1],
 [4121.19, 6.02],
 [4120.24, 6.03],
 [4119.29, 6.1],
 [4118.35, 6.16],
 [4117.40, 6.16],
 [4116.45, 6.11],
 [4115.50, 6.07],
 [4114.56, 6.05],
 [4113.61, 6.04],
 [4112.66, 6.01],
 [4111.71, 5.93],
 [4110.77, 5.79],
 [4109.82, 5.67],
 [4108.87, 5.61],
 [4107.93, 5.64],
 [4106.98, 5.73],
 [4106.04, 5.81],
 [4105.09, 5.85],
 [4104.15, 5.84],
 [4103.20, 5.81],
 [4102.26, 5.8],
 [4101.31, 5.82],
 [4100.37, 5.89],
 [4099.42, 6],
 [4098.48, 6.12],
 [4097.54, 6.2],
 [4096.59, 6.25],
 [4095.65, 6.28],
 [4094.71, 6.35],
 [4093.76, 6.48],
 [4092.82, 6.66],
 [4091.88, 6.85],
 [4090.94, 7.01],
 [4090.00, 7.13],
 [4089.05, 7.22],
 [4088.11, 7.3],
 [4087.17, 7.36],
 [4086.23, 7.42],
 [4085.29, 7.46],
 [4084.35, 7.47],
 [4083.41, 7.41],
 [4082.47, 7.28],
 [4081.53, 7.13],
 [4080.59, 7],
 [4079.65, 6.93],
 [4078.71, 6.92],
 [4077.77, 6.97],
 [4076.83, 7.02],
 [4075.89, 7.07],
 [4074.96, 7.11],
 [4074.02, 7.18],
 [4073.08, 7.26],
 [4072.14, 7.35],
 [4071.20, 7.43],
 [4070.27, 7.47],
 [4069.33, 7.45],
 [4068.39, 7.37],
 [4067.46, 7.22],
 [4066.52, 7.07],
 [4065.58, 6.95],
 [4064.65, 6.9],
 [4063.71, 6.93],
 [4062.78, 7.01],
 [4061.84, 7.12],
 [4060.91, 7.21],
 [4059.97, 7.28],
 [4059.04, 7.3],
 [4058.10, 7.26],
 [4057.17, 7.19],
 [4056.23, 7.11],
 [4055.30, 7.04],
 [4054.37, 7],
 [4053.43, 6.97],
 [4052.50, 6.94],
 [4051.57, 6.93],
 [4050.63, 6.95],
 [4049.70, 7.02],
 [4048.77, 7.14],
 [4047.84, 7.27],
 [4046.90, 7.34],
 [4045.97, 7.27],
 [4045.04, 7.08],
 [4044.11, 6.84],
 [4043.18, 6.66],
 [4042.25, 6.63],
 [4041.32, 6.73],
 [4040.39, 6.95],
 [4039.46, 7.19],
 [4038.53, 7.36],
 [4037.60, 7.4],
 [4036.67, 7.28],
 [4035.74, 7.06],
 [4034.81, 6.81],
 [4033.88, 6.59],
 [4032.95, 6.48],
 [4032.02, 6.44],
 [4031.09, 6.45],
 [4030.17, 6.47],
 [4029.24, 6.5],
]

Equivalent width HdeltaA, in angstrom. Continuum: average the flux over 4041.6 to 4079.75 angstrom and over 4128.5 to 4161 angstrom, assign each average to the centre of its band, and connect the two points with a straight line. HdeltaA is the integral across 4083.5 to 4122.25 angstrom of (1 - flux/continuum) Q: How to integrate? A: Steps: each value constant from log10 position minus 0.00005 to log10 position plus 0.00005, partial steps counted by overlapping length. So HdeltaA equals 3.31 angstrom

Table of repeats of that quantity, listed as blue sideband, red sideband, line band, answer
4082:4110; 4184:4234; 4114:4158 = -0.9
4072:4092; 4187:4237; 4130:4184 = 0.5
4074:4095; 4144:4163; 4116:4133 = 1.5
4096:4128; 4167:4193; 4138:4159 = -2.1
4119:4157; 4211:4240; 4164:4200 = 1.7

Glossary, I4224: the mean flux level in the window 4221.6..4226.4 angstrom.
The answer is 6.55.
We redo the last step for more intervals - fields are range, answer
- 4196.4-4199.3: 5.99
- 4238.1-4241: 6.34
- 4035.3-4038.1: 7.25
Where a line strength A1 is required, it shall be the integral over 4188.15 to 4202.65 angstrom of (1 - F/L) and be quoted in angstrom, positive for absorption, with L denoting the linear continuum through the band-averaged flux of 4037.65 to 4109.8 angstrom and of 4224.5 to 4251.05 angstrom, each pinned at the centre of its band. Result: 1.3 angstrom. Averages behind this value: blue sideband 6.86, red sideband 6.21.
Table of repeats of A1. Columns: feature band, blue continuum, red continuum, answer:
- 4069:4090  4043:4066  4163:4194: -1.04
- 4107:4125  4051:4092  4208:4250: 2.35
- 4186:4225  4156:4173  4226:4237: -0.60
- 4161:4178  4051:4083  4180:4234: 0.19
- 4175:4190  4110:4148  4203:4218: 0.76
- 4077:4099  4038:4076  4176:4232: 0.00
